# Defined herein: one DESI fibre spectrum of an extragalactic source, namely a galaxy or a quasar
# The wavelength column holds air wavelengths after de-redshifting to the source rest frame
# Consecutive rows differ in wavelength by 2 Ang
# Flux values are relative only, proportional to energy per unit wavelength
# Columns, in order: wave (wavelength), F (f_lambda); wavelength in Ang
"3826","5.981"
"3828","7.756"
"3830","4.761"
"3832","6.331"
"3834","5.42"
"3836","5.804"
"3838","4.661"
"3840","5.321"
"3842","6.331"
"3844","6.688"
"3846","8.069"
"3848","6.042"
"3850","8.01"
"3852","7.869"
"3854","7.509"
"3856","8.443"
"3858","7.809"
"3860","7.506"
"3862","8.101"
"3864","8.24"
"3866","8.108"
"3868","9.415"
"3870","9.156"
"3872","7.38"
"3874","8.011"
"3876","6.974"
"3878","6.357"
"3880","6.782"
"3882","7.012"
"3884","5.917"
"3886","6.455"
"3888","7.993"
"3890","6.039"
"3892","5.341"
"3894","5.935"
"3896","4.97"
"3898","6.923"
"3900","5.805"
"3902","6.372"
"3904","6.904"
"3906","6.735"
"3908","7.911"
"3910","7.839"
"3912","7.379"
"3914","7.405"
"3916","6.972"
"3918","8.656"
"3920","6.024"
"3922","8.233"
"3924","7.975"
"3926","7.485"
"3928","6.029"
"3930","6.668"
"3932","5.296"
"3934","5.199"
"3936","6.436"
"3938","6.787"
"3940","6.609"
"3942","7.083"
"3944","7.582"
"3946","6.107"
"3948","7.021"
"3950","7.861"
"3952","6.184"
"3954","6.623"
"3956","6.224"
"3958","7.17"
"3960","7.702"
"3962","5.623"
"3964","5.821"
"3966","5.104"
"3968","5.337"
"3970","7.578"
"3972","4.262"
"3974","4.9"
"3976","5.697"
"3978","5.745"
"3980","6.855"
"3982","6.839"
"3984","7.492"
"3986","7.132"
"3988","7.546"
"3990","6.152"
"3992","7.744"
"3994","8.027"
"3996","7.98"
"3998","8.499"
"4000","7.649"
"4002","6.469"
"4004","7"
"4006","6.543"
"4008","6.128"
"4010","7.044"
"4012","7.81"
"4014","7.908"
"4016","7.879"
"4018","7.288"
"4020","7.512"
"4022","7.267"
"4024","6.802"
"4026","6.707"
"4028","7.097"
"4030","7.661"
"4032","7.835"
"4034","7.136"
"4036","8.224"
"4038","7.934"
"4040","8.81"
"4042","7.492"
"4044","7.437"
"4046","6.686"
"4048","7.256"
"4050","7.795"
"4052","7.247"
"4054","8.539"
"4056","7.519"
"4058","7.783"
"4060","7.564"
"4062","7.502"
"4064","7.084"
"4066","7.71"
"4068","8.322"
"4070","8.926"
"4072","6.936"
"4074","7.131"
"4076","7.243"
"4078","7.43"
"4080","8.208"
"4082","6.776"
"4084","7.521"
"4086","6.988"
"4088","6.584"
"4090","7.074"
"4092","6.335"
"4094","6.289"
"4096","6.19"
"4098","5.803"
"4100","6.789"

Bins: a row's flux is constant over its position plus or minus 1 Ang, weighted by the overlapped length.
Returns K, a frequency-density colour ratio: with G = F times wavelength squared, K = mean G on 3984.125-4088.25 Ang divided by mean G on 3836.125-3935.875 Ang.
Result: 1.15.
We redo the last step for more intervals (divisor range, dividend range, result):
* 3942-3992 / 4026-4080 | 1.23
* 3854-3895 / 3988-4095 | 1.10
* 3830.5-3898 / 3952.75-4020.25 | 1.04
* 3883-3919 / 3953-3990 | 0.97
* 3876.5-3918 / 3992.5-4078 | 1.20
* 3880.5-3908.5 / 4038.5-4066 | 1.28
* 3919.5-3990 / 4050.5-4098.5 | 1.19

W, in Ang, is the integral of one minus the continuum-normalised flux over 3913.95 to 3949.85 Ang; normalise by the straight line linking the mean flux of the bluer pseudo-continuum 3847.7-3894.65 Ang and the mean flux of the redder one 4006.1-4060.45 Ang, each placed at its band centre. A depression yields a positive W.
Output 2.6 Ang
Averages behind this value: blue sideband 7.38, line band 6.87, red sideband 7.48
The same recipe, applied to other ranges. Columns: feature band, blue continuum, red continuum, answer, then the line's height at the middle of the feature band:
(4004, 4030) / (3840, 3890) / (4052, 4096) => 0.74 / 7.39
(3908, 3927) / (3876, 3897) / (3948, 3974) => -3.86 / 6.29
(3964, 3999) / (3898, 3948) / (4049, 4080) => 2.94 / 7.22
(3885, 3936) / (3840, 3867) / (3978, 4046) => 4.92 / 7.45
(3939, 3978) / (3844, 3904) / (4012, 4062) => 5.54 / 7.38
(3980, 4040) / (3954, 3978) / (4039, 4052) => -4.72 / 6.85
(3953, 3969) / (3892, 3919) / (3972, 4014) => 1.61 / 6.89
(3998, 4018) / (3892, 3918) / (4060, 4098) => -0.57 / 7.03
